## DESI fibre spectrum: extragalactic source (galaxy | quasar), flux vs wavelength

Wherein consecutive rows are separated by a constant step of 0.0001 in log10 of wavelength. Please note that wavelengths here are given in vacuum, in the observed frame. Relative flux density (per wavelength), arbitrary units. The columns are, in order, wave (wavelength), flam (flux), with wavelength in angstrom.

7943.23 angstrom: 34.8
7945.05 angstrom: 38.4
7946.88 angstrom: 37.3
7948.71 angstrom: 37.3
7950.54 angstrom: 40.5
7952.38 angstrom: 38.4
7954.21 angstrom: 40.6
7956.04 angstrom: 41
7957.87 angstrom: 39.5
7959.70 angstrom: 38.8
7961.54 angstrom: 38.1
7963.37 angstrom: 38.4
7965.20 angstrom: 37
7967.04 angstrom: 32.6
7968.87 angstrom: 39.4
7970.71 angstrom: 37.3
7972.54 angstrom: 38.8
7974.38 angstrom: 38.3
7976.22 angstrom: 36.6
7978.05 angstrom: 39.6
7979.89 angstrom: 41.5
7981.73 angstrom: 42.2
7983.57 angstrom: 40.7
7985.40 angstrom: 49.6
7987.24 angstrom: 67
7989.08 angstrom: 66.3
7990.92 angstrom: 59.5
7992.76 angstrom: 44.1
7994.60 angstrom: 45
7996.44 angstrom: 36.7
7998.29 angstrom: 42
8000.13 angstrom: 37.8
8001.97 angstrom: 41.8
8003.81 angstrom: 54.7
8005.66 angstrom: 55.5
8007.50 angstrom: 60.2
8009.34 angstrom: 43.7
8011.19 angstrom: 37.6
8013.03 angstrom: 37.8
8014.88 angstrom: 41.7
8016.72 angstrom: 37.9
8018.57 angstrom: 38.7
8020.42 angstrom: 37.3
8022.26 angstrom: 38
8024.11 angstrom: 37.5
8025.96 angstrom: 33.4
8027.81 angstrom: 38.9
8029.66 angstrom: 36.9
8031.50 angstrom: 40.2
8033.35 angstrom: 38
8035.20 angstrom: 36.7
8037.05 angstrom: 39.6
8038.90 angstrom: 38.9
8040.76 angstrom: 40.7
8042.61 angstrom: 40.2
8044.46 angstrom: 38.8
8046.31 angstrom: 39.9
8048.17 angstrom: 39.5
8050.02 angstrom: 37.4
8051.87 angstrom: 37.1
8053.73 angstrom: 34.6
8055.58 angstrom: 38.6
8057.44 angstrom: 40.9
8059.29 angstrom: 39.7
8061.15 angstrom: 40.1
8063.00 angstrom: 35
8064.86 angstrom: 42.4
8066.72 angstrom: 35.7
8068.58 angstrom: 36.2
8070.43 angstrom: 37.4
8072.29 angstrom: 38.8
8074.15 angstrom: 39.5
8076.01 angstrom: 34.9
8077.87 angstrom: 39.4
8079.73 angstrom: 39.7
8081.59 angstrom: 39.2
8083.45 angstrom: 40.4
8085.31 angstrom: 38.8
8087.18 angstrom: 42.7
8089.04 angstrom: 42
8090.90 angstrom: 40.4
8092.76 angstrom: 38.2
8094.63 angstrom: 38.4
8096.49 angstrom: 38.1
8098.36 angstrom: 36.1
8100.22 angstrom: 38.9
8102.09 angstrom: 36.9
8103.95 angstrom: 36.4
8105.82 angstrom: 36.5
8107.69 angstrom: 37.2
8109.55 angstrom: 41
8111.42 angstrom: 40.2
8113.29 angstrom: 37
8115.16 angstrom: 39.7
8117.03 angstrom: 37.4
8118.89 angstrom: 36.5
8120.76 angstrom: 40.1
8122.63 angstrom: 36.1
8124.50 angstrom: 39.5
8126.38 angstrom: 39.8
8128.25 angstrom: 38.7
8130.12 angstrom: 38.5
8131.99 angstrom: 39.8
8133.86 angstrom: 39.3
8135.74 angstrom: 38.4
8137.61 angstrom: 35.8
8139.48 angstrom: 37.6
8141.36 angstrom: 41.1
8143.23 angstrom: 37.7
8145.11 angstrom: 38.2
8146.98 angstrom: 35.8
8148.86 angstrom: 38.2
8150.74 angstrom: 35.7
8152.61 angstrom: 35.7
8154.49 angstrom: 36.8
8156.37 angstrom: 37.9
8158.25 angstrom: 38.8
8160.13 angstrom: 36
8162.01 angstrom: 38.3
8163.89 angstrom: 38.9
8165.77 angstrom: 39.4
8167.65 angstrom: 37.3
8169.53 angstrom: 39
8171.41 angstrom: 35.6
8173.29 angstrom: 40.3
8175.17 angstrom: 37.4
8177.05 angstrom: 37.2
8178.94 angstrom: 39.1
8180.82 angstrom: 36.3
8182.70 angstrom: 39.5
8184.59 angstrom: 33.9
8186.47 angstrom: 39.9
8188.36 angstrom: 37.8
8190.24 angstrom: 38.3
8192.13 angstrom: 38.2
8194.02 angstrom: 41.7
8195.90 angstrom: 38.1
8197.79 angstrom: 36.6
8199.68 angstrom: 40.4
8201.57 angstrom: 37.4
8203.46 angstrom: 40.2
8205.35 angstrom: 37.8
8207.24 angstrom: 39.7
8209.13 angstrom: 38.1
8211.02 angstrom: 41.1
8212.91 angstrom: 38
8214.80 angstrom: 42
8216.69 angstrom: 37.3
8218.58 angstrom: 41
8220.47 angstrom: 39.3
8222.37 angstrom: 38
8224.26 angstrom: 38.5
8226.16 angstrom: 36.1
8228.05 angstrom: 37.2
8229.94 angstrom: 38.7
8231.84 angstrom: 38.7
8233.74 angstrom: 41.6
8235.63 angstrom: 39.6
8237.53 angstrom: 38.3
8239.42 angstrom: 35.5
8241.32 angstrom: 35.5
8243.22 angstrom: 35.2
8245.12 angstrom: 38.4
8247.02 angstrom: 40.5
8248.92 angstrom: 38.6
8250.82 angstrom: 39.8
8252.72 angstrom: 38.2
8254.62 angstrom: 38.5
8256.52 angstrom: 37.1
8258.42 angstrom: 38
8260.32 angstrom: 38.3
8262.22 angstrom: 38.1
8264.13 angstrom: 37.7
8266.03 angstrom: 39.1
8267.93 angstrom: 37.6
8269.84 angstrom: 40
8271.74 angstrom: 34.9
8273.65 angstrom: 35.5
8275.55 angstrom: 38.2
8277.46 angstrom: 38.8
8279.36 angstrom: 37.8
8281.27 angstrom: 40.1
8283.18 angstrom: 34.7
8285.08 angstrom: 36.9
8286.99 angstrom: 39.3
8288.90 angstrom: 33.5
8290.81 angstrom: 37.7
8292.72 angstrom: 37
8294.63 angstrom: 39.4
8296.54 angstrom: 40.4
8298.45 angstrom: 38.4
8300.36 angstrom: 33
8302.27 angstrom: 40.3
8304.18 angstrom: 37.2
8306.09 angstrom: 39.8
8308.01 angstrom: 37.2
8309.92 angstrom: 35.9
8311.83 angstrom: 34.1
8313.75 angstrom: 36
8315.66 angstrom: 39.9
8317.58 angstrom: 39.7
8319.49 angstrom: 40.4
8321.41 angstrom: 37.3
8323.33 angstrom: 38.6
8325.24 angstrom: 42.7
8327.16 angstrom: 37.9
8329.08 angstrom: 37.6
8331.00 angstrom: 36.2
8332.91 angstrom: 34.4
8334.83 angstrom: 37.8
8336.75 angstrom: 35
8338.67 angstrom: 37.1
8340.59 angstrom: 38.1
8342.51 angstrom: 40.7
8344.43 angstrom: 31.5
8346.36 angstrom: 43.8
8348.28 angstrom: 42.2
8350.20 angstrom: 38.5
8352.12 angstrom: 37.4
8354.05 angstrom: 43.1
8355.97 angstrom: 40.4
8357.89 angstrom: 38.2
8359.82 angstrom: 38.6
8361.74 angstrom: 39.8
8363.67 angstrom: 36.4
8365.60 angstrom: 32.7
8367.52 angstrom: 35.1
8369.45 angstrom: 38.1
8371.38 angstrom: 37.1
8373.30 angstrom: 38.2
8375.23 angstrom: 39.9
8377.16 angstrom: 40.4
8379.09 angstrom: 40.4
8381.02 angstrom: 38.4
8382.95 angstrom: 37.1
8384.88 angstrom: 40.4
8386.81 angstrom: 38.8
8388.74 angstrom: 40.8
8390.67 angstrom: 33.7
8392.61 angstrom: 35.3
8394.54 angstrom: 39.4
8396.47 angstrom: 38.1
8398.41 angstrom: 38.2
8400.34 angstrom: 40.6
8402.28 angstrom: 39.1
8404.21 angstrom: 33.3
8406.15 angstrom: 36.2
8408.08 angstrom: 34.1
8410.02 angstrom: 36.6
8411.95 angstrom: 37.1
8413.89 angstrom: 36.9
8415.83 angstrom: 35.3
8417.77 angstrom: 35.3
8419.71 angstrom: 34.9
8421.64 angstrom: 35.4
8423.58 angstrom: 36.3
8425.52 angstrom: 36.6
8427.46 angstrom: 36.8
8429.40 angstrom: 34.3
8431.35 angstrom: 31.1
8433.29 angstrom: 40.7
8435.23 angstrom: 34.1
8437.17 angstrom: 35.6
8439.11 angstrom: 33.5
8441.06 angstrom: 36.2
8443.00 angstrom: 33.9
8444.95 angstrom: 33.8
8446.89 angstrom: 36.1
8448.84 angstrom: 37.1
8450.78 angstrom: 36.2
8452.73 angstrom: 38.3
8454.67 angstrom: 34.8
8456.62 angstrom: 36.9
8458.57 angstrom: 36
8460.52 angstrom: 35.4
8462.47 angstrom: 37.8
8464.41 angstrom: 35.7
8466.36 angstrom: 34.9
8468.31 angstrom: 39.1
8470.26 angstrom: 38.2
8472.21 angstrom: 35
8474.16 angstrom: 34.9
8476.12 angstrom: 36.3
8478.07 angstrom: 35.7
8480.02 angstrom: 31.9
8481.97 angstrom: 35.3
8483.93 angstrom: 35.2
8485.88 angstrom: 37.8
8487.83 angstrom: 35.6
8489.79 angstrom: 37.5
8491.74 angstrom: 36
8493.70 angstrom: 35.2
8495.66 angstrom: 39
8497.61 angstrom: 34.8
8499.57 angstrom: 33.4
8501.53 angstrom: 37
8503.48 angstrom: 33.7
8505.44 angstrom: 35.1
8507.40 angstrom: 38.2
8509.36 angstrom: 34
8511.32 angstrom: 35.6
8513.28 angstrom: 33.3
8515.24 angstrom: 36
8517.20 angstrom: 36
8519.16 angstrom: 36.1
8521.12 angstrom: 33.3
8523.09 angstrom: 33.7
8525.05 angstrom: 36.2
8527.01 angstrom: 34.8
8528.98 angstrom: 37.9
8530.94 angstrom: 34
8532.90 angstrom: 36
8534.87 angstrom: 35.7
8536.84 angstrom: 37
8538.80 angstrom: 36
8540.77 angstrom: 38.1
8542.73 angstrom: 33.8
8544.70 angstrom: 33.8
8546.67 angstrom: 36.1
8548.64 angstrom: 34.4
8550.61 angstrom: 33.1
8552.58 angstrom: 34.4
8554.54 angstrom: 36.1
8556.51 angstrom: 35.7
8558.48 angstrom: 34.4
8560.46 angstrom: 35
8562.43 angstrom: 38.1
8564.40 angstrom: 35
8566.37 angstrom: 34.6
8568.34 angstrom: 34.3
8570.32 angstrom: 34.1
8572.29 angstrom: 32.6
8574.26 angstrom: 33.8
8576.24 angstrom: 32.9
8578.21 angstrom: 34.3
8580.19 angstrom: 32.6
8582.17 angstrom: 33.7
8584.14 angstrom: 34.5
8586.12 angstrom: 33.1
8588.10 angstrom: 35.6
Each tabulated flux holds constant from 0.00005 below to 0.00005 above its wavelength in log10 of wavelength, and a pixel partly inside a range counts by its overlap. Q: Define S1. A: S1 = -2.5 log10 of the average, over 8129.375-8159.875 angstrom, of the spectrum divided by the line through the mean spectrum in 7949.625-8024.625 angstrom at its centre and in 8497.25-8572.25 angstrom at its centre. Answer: 0.077 mag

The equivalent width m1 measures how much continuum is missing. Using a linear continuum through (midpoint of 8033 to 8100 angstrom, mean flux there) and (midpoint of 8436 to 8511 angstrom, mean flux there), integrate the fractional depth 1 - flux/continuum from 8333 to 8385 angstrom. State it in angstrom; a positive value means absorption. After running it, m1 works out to -2.3 angstrom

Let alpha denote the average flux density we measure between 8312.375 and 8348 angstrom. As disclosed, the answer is 38.1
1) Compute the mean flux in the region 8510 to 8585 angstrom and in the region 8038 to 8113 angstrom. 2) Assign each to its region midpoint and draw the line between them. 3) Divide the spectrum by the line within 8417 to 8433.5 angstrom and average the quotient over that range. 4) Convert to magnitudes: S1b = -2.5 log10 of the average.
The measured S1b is 0.01 mag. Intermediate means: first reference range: 38.7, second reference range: 34.9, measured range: 35.5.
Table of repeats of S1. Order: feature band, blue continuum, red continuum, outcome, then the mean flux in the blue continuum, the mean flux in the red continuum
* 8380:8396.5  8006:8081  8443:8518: -0.043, 39.1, 35.8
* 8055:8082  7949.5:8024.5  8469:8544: 0.084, 42.7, 35.6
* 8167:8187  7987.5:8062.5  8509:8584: 0.057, 41.8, 34.9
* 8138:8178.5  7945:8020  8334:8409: 0.079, 42.7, 38.1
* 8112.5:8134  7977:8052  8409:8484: 0.067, 42.7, 35.8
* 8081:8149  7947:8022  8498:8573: 0.064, 42.7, 35.2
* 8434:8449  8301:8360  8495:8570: 0.050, 38.3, 35.3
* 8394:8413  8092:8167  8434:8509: -0.028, 38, 35.8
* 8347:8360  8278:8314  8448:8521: -0.086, 37.3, 35.9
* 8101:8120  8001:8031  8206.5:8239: 0.074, 41.9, 39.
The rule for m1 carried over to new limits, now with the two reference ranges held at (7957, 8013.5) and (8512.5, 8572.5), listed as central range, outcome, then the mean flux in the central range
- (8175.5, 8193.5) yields 1.27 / 37.9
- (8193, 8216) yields 0.69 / 39.2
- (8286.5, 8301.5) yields 0.67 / 37.3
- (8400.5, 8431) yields 1.03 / 35.9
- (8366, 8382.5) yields -0.18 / 38.2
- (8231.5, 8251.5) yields 0.79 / 38.3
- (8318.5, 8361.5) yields -0.23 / 38.6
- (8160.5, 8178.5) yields 1.27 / 38.1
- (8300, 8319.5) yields 0.61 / 37.6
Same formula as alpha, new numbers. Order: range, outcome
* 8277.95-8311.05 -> 37.6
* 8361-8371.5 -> 36.4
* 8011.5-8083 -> 38.4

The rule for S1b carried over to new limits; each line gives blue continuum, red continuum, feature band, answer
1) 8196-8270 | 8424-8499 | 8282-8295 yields 0.028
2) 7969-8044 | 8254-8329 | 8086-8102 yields 0.054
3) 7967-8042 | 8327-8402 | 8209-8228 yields 0.029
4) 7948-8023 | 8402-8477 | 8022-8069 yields 0.095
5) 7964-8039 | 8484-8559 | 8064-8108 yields 0.075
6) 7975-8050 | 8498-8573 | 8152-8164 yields 0.090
